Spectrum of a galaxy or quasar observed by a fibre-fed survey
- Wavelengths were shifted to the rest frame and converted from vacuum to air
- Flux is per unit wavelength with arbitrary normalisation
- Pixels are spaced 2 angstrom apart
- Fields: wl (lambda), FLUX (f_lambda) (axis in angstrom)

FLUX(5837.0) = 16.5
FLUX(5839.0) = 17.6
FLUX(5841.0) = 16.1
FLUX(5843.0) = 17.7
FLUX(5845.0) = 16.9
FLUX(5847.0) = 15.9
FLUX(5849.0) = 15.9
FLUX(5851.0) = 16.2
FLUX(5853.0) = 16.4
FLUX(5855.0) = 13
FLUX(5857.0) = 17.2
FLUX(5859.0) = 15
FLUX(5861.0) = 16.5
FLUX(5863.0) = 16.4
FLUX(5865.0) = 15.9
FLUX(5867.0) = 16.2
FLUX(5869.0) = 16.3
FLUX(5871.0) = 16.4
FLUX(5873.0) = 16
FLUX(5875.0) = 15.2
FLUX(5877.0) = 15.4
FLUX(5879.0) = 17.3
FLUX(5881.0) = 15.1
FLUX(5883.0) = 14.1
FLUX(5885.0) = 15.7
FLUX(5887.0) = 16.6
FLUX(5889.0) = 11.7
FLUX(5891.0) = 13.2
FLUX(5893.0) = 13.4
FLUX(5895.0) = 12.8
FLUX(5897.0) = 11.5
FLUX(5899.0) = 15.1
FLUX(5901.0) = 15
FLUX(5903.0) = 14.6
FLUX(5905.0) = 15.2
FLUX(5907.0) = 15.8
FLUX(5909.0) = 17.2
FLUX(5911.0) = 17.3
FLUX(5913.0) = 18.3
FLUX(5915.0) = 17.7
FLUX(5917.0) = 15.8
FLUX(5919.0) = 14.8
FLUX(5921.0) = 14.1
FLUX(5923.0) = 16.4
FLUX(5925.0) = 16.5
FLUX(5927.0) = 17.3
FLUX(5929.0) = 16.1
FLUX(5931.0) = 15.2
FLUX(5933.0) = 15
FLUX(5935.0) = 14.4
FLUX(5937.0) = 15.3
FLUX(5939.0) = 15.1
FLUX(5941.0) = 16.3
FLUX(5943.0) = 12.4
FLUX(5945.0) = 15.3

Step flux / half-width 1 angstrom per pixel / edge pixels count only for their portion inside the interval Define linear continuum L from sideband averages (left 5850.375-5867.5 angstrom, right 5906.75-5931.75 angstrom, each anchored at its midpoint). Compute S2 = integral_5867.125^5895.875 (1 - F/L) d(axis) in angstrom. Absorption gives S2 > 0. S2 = 1.9 angstrom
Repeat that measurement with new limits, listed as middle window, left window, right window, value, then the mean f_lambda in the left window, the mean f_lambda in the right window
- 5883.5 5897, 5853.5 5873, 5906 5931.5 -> 2.0 angstrom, 15.9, 16.4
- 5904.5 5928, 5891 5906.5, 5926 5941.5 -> -2.6 angstrom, 14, 15.6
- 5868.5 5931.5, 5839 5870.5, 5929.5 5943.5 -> 0.3 angstrom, 16.2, 14.9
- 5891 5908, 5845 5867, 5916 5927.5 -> 1.8 angstrom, 15.9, 15.8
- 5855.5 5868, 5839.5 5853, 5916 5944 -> 0.2 angstrom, 16.5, 15.3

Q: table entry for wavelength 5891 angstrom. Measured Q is 13.2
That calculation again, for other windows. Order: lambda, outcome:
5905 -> 15.2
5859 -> 15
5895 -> 12.8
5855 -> 13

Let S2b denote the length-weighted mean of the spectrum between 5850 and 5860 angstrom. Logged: 15.6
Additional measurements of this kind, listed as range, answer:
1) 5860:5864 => 16.4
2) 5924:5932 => 16.3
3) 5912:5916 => 18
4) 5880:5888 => 15.4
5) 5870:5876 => 15.9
